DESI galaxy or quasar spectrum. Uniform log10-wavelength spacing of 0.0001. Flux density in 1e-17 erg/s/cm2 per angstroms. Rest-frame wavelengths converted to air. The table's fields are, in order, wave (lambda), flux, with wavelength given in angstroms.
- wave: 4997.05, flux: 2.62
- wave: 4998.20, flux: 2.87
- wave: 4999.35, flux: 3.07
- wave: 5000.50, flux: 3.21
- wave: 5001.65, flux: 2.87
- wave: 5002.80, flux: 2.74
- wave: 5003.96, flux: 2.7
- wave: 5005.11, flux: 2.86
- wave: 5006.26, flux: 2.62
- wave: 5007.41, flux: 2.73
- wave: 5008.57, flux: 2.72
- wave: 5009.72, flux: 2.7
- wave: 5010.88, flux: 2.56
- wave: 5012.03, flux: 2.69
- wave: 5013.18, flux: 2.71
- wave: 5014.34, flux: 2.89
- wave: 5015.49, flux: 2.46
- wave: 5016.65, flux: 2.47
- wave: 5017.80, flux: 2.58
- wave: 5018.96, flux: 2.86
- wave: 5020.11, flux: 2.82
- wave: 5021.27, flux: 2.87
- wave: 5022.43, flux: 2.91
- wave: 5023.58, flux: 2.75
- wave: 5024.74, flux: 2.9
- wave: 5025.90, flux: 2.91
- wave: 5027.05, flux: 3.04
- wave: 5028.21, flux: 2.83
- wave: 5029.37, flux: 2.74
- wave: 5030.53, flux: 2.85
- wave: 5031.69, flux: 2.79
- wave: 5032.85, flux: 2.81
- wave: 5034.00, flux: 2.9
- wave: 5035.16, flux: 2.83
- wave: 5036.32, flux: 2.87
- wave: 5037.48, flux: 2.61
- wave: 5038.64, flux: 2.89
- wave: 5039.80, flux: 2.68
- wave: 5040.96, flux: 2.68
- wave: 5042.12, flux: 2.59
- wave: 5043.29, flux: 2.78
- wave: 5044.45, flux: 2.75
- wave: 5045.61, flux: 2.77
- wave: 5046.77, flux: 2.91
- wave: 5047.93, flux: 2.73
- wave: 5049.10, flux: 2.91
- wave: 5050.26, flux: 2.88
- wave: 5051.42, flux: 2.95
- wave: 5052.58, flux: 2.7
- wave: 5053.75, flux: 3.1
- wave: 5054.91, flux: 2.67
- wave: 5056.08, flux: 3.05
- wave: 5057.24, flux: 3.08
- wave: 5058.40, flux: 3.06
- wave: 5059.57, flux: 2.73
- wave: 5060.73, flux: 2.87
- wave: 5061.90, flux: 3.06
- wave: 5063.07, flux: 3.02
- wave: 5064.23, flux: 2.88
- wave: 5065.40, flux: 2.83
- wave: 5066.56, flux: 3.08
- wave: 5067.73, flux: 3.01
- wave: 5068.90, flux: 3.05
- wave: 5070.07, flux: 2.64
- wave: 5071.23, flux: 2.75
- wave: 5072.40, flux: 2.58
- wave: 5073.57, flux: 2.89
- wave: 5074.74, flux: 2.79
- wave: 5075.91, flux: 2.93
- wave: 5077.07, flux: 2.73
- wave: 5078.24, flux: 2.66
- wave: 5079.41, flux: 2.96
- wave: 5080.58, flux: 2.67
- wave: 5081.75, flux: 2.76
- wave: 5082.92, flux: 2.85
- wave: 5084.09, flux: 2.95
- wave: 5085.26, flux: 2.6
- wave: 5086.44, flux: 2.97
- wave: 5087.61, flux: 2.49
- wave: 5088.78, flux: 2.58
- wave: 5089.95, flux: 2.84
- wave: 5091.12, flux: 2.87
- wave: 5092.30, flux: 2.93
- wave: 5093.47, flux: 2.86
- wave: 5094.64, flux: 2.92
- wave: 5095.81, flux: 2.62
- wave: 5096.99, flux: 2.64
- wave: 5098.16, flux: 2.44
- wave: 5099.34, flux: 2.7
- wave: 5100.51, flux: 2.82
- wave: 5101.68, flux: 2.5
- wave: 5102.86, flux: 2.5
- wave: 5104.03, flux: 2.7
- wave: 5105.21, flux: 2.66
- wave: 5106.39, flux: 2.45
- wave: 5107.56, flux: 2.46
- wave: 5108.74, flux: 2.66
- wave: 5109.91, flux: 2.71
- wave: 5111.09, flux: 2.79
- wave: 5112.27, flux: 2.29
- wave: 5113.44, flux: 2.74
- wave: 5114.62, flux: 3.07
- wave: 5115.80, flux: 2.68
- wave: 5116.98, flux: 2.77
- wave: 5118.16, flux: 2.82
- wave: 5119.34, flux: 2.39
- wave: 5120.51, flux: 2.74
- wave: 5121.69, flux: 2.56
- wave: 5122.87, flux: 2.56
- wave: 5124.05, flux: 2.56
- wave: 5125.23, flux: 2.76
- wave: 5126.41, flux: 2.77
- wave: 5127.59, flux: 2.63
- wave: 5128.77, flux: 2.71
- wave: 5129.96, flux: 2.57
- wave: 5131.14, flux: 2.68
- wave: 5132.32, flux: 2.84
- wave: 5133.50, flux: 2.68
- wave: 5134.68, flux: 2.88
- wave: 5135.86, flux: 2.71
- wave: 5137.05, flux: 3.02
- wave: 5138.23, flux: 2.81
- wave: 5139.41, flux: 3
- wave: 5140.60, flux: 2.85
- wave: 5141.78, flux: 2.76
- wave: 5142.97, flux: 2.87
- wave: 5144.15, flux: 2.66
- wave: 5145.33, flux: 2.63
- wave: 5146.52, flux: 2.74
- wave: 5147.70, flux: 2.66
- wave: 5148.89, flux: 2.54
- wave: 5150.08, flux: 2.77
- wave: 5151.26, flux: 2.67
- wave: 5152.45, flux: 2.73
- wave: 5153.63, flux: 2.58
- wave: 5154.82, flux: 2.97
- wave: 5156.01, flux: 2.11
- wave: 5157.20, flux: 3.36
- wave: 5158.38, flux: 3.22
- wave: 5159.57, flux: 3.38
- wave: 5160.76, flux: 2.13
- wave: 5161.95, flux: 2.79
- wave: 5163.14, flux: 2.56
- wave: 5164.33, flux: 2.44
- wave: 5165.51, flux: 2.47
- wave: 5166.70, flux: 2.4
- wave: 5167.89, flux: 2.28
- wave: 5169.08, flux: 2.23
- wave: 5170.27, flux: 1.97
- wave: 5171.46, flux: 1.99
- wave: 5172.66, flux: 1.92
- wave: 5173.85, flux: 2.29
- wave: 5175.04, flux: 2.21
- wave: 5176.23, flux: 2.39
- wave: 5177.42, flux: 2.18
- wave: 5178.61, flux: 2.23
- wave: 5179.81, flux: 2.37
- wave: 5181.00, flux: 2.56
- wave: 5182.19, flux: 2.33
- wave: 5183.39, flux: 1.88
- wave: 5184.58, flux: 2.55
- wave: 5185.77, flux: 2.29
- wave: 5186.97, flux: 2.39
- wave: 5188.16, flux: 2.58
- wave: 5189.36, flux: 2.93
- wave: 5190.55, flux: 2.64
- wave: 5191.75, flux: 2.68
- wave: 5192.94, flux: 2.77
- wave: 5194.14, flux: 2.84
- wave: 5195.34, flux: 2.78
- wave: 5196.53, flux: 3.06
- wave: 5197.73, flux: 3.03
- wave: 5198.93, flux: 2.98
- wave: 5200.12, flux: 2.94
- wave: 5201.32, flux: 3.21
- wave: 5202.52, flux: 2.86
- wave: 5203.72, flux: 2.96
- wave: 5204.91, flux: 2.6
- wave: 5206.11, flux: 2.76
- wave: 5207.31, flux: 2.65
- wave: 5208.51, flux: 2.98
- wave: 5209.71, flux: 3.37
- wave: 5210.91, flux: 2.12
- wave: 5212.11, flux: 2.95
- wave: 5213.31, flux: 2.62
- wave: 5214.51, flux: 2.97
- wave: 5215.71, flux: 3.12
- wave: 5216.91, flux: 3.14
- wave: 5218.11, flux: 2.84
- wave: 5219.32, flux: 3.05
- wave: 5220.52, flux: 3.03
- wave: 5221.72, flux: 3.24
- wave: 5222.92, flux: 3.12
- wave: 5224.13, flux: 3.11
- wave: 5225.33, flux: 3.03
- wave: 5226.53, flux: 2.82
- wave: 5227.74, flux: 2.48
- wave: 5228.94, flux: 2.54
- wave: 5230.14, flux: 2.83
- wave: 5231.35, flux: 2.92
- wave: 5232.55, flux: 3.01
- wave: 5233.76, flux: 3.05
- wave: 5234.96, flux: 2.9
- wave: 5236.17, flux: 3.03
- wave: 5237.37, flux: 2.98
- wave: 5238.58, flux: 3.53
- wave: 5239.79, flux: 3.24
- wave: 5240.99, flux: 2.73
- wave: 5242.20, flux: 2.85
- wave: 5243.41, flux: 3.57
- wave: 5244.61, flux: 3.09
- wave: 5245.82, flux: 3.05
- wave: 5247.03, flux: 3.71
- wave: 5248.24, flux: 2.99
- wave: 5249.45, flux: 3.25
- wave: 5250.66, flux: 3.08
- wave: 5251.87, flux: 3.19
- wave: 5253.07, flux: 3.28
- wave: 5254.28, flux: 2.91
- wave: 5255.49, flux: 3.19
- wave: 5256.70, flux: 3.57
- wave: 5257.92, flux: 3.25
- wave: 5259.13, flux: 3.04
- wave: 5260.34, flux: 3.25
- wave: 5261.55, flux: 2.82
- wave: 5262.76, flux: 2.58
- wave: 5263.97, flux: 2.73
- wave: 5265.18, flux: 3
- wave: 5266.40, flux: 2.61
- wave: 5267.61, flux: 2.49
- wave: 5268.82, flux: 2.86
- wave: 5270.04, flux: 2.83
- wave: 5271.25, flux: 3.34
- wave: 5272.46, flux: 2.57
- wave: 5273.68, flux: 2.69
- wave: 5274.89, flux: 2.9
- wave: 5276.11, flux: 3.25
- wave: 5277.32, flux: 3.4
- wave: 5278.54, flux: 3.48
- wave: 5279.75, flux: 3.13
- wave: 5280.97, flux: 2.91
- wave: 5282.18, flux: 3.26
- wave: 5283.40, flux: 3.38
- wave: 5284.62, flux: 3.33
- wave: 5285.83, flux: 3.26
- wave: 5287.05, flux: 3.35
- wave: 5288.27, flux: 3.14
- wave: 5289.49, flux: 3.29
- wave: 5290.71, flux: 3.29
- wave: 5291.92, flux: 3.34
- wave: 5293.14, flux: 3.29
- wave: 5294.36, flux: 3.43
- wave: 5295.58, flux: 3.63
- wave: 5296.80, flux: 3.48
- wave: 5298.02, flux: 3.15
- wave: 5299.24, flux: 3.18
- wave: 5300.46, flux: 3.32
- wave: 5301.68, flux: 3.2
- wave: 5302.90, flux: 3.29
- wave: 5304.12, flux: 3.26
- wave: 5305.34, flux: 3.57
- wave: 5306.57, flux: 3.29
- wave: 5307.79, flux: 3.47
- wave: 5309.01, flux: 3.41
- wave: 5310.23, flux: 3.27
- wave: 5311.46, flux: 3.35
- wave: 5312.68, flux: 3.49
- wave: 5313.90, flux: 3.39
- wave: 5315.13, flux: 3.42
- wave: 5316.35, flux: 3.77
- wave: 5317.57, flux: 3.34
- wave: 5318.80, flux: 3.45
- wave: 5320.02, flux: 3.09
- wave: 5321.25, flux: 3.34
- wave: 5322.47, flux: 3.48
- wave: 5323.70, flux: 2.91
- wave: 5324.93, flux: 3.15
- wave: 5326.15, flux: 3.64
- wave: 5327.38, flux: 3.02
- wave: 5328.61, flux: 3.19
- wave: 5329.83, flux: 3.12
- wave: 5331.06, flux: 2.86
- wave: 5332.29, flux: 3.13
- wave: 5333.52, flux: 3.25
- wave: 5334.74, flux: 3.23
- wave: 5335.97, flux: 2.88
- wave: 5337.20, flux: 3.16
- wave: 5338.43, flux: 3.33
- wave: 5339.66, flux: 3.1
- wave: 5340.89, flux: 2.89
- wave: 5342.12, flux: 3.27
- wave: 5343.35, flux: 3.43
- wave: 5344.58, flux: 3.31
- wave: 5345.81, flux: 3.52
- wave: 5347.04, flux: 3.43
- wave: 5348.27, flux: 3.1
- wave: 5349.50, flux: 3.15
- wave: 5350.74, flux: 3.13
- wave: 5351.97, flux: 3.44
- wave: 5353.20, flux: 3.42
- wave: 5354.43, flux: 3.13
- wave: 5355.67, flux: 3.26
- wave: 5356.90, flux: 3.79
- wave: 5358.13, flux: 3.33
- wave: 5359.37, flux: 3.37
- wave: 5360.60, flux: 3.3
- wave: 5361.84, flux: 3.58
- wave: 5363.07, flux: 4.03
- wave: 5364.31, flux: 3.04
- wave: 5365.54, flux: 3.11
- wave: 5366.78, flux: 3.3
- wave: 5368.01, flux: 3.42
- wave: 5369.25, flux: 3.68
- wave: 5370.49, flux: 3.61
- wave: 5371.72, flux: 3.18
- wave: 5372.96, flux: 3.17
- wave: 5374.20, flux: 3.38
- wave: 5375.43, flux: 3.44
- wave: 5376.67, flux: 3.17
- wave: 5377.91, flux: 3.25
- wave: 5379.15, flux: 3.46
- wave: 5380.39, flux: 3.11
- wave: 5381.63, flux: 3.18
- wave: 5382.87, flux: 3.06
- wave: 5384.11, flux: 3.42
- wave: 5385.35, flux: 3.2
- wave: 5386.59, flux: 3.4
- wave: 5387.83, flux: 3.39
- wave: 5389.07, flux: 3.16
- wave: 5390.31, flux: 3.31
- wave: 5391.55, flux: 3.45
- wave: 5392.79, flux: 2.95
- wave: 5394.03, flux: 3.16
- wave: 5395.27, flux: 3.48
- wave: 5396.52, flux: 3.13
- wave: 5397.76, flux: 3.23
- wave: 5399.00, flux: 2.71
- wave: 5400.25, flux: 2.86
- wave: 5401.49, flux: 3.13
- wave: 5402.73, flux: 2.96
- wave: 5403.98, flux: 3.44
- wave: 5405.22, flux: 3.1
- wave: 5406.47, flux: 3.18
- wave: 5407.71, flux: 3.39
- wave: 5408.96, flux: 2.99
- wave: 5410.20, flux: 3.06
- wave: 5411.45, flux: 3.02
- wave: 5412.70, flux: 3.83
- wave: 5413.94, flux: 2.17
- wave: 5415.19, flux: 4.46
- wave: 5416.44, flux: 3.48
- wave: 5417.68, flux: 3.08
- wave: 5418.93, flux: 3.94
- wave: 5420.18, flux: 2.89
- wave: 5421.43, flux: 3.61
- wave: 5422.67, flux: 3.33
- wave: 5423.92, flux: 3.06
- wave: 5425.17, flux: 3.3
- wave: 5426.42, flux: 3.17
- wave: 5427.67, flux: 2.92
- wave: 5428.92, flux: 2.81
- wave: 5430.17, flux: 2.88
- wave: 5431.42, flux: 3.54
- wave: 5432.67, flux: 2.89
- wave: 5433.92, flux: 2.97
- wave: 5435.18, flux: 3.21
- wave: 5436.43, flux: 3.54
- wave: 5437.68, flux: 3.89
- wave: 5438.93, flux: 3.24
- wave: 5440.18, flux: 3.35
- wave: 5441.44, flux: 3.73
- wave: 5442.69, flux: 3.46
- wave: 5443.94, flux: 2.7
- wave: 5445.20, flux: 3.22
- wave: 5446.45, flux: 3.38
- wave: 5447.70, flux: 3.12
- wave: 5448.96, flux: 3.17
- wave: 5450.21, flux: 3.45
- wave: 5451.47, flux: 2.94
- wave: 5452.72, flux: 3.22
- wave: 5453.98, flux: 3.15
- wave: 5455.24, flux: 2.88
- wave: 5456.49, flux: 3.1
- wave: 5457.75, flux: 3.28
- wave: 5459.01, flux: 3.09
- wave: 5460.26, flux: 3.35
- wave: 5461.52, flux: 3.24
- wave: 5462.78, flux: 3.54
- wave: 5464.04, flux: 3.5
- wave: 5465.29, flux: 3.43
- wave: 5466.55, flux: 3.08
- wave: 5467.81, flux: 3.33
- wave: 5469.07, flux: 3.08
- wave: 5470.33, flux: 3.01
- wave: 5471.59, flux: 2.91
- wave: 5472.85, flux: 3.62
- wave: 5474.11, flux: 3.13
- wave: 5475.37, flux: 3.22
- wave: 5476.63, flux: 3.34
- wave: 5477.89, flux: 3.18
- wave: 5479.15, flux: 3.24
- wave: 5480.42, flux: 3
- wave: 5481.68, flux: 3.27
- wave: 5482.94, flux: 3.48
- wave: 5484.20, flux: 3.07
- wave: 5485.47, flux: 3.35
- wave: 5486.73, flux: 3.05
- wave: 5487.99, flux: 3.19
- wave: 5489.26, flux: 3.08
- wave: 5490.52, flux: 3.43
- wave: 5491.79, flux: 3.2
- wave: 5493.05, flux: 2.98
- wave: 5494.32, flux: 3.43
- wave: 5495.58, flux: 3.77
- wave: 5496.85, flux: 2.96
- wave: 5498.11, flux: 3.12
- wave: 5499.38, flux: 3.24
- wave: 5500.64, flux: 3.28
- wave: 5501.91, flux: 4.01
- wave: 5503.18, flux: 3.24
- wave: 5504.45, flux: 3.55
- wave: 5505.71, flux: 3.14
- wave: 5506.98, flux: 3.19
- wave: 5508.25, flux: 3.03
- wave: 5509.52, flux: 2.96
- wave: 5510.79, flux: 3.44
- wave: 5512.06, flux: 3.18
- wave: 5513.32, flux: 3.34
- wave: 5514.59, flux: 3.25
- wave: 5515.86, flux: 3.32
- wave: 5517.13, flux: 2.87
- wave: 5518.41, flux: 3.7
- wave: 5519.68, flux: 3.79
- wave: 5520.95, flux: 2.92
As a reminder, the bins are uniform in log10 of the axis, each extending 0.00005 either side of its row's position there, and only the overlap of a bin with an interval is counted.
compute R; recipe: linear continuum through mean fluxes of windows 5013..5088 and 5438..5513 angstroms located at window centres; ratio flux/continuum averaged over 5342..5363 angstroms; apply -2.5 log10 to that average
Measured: -0.08 mag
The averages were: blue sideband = 2.82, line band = 3.37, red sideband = 3.25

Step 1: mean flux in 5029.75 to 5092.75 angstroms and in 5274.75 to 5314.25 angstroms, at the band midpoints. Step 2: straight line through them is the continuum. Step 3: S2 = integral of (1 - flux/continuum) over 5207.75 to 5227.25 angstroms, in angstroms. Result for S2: 1.2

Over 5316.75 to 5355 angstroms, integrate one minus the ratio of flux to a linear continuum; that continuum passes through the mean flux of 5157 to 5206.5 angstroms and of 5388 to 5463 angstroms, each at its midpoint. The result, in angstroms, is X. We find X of -3.1 angstroms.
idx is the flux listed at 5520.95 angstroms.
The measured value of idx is 2.92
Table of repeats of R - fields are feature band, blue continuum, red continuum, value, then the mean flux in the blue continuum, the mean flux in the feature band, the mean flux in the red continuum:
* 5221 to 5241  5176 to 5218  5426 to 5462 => -0.08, 2.71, 2.98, 3.2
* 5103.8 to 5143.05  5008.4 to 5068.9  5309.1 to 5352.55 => 0.09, 2.82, 2.71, 3.26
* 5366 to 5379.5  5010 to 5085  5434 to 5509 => -0.07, 2.82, 3.36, 3.26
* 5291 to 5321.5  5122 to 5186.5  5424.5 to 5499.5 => -0.16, 2.58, 3.37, 3.22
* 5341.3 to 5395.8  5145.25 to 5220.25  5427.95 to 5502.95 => -0.10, 2.65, 3.33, 3.24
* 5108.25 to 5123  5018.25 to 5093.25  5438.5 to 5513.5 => 0.08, 2.83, 2.68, 3.24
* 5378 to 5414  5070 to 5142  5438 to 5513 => -0.02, 2.72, 3.19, 3.25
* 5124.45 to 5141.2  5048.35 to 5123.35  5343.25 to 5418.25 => 0.03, 2.77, 2.78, 3.28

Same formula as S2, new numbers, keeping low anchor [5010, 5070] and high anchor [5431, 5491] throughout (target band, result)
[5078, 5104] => 1.3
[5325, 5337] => -0.1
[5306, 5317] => -1.2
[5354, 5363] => -0.9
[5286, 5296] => -0.9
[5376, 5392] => -0.5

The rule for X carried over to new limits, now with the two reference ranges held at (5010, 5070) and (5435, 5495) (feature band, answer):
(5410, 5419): -0.46 angstroms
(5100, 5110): 1.01 angstroms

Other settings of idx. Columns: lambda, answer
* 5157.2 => 3.36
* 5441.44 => 3.73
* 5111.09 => 2.79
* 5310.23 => 3.27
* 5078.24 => 2.66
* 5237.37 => 2.98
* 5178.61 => 2.23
